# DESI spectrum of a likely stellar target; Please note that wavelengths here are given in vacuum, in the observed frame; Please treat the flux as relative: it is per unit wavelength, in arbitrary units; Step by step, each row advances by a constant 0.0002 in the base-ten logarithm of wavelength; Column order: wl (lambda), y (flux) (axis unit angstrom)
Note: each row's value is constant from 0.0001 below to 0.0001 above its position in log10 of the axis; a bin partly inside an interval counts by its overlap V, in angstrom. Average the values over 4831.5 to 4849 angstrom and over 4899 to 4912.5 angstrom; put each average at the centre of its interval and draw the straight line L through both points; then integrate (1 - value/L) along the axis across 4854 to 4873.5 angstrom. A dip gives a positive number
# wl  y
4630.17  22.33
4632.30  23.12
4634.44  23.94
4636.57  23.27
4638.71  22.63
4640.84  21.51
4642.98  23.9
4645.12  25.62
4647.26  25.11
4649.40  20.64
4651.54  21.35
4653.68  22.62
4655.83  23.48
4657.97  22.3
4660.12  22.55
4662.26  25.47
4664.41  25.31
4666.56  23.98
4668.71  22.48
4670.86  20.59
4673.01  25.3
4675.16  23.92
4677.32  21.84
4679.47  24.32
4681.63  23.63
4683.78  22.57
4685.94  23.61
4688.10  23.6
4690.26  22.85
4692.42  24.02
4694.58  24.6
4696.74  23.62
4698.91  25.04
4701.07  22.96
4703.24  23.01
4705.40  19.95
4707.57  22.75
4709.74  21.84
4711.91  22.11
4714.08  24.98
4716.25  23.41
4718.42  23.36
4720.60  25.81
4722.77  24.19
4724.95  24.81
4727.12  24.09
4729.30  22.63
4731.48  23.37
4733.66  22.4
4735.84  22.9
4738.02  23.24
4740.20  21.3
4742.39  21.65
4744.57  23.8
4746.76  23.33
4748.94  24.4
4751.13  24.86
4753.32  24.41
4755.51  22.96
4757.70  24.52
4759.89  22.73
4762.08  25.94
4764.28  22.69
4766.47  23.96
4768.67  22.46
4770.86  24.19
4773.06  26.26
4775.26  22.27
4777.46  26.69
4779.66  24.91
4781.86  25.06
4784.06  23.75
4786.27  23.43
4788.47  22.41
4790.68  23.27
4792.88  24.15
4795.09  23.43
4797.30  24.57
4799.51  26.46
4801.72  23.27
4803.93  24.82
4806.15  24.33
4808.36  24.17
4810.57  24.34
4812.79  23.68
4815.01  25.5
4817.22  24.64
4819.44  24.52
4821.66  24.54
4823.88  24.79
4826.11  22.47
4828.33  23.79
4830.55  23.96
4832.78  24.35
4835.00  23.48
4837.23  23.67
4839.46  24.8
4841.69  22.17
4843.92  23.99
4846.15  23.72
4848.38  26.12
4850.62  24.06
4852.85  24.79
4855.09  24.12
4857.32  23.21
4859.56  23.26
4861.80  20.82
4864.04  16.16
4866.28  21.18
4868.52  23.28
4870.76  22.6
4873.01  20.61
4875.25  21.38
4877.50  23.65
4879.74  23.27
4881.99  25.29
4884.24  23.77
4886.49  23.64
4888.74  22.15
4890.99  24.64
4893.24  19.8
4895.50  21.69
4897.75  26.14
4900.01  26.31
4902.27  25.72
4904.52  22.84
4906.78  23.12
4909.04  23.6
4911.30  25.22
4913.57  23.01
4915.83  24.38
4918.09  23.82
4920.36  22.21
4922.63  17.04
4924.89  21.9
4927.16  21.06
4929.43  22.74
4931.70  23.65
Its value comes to 2.0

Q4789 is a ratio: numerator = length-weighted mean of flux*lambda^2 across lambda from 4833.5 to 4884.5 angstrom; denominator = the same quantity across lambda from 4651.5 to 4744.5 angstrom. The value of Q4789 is 1.1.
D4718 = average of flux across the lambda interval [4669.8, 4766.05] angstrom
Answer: 23.4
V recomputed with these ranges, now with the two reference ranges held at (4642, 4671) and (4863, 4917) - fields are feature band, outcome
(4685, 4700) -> -0.40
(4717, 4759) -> -0.61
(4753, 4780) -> -1.07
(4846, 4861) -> -0.66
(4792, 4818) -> -1.44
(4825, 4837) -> -0.25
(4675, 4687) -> 0.02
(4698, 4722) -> 0.07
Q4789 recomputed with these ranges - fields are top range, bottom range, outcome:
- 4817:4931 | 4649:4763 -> 1.06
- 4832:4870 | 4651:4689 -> 1.07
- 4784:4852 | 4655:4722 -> 1.09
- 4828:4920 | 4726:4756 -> 1.06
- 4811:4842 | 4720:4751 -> 1.07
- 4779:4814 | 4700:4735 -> 1.07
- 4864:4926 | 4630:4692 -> 1.09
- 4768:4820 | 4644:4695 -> 1.09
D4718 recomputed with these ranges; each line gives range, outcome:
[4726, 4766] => 23.4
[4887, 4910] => 23.6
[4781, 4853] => 24.1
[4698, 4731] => 23.4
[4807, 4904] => 23.5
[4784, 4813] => 24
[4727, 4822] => 23.9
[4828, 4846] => 23.8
